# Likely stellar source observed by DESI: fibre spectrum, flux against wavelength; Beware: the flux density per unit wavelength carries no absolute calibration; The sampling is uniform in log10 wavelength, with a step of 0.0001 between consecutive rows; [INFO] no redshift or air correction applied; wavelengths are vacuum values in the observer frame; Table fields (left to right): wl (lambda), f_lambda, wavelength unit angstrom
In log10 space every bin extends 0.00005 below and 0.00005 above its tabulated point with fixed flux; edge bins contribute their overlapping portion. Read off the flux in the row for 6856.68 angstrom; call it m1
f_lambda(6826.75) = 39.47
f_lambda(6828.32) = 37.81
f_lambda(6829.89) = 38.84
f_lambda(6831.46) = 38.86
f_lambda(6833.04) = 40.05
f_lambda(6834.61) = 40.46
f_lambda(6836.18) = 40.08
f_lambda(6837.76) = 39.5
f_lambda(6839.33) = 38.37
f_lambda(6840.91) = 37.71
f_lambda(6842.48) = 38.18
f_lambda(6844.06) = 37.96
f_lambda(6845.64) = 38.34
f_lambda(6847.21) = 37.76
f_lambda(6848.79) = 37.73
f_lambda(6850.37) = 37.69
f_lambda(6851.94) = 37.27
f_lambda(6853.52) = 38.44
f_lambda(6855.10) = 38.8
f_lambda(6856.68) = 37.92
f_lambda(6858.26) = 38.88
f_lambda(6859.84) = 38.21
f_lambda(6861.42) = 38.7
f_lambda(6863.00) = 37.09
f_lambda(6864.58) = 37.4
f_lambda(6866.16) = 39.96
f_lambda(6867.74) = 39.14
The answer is 37.92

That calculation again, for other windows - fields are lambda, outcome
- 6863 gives 37.09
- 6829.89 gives 38.84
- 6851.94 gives 37.27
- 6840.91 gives 37.71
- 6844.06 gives 37.96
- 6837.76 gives 39.5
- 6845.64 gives 38.34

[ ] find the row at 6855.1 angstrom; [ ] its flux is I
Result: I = 38.8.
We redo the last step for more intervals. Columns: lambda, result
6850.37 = 37.69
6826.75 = 39.47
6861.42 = 38.7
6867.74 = 39.14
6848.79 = 37.73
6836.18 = 40.08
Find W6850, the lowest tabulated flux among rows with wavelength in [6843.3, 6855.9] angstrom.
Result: 37.27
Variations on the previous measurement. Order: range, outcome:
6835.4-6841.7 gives 37.71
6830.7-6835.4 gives 38.86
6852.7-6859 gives 37.92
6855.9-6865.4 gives 37.09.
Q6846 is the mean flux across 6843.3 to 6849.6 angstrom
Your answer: 37.9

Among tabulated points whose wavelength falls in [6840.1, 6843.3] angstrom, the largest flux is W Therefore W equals 38.18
